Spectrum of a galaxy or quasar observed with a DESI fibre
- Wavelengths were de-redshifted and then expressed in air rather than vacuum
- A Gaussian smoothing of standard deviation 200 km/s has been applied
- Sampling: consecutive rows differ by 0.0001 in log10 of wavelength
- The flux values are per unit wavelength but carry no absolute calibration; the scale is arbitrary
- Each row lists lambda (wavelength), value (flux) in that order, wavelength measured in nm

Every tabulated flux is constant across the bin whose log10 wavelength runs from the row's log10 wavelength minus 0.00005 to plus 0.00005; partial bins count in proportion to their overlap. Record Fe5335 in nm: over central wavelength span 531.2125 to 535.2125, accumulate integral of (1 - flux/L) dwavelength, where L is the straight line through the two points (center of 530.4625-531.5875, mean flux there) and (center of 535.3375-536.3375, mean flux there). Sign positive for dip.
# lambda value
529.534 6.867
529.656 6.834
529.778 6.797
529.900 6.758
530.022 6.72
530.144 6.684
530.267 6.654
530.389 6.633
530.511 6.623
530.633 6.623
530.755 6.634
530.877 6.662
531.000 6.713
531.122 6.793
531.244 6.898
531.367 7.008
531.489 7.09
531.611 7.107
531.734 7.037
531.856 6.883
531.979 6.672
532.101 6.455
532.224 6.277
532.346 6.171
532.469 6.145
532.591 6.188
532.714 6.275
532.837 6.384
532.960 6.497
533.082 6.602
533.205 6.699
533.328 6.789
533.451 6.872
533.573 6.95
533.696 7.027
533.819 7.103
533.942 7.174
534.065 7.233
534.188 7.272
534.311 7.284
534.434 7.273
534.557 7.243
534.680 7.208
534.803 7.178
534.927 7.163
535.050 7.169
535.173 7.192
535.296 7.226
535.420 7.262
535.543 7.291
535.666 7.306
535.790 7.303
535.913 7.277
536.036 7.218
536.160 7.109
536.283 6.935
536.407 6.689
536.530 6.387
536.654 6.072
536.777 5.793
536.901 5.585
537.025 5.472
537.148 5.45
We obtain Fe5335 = 0.07 nm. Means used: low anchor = 6.8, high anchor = 7.21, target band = 6.86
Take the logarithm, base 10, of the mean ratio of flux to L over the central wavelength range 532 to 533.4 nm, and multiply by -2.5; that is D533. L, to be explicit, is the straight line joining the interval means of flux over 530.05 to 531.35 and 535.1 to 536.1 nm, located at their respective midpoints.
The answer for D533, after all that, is 0.08 mag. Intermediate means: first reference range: 6.7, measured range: 6.42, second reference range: 7.26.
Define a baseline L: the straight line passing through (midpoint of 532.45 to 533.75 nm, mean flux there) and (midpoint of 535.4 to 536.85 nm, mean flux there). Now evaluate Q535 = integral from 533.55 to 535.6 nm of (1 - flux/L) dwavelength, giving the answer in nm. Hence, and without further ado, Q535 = -0.14 nm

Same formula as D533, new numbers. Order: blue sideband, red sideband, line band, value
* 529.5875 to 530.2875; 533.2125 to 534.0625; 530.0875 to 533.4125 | 0.04 mag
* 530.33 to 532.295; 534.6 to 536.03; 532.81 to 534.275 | 0.02 mag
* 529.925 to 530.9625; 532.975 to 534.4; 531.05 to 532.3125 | 0.00 mag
